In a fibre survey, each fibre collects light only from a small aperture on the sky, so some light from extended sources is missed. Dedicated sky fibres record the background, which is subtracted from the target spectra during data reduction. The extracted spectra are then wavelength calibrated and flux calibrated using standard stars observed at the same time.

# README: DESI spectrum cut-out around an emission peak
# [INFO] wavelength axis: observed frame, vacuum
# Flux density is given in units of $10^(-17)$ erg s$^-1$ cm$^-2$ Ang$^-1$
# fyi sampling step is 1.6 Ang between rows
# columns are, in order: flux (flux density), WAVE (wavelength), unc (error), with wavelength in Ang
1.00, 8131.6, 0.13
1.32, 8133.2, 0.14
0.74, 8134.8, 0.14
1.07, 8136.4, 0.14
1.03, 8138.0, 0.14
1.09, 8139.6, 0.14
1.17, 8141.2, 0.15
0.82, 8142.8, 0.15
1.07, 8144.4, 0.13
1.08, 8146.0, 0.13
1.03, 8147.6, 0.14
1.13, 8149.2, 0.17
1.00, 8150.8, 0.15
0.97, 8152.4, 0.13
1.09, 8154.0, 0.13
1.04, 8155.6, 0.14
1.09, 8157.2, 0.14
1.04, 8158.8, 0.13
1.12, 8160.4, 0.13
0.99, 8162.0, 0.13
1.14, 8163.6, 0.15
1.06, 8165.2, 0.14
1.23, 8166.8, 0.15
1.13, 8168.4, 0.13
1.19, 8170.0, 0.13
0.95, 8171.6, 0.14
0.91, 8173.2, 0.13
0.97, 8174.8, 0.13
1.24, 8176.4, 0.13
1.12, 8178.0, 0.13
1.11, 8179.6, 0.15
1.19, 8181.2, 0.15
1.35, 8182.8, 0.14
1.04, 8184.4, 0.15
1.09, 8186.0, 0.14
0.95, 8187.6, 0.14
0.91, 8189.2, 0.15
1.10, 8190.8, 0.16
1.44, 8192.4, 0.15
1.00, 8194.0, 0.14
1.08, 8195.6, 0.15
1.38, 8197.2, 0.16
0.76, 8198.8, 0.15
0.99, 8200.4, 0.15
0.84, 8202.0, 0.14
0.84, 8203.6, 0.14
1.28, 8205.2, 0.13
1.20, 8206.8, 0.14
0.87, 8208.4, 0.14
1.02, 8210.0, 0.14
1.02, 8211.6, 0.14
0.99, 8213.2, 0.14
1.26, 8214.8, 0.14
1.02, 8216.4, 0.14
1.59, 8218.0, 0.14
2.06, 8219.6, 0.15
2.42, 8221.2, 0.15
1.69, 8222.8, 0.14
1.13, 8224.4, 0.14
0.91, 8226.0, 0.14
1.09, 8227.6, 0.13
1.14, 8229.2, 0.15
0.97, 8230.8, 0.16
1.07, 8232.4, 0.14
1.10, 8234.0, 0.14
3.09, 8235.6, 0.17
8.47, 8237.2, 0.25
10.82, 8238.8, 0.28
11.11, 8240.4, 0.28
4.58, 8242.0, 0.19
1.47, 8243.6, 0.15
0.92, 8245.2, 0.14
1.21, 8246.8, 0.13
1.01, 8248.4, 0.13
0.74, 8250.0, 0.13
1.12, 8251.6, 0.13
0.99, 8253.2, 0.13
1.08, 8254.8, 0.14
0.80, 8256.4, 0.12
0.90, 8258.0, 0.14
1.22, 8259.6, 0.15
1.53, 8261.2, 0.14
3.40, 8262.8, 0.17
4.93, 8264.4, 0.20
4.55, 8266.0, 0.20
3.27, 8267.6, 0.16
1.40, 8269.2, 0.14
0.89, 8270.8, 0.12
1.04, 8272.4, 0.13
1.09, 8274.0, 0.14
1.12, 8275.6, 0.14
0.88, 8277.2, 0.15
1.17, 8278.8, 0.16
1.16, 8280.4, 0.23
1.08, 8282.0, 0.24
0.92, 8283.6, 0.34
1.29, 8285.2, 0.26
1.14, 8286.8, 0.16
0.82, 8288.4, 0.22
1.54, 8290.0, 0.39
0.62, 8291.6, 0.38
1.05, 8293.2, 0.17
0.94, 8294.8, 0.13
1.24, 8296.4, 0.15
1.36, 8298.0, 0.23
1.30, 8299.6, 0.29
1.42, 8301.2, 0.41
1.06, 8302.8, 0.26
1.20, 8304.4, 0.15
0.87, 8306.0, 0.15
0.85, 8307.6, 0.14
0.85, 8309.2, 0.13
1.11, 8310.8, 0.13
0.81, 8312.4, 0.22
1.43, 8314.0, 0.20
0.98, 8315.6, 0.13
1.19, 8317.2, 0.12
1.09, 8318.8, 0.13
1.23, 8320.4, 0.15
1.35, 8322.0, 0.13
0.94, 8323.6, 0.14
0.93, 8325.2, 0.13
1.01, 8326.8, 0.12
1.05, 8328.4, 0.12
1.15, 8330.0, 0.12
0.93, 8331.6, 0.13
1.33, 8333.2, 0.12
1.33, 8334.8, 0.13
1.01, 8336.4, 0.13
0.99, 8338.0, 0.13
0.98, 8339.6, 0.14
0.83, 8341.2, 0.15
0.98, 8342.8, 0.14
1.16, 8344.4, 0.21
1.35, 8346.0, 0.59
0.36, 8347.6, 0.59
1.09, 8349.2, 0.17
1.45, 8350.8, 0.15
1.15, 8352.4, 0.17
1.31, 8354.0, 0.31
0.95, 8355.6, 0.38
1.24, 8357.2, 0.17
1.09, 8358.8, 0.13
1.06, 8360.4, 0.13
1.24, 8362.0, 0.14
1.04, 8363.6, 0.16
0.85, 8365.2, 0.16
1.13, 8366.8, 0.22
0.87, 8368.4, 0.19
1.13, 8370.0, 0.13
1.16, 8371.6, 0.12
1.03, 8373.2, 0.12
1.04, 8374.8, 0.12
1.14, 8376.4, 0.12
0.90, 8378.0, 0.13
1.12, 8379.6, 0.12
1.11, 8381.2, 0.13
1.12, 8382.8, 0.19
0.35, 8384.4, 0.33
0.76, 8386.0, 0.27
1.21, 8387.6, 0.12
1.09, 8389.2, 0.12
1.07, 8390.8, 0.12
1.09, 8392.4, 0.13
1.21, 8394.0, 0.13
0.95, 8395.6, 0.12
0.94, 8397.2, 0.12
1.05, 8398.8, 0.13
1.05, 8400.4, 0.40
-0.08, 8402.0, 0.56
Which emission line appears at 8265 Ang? [N II] 6583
